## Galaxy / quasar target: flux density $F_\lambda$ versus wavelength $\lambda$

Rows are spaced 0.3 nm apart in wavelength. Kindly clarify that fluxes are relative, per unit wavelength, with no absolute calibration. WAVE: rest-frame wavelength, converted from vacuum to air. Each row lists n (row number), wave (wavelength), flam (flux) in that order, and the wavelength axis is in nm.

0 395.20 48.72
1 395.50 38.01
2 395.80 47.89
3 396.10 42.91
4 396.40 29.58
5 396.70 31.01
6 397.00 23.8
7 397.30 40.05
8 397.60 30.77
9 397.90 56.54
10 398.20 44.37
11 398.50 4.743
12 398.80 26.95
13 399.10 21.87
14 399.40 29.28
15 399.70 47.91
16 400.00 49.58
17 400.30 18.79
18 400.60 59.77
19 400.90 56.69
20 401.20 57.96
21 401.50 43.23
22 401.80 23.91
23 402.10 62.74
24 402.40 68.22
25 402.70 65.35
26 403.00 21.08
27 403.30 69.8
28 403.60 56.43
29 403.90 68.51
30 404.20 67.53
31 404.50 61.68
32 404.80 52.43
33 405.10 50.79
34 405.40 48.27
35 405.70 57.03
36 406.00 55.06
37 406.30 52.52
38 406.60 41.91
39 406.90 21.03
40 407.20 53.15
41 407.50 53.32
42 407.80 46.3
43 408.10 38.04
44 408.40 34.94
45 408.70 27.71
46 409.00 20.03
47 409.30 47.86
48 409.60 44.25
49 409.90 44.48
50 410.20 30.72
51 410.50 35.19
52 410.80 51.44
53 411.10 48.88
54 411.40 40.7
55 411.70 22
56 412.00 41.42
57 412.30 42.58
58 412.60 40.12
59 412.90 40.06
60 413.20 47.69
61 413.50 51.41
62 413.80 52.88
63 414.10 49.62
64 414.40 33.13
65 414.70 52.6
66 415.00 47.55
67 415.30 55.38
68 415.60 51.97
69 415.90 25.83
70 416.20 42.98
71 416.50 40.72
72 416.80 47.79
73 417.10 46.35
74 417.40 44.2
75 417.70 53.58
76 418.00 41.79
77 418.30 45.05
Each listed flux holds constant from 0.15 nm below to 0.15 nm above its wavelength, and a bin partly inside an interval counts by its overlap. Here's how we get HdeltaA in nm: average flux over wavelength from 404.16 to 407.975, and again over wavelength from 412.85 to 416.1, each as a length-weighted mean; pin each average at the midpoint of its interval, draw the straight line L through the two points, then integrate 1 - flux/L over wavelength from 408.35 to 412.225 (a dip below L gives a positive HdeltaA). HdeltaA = 0.84 nm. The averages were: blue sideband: 50.3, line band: 37.8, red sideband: 46.3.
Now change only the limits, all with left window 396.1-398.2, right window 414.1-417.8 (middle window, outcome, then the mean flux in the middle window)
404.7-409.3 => -0.291 nm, 43.5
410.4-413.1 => 0.173 nm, 40.5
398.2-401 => 0.190 nm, 35.2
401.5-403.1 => -0.401 nm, 48.6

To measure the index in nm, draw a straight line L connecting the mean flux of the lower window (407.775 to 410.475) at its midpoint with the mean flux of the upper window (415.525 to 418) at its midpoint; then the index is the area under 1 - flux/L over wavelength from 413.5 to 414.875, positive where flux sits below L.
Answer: -0.21 nm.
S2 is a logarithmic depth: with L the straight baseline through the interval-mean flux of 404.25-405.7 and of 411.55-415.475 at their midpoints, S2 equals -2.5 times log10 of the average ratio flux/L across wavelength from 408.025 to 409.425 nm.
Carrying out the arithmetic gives 0.447 mag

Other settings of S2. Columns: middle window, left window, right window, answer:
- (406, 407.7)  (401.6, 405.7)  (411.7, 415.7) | 0.149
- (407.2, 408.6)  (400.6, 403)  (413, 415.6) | 0.160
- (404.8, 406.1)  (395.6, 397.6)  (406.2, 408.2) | -0.237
